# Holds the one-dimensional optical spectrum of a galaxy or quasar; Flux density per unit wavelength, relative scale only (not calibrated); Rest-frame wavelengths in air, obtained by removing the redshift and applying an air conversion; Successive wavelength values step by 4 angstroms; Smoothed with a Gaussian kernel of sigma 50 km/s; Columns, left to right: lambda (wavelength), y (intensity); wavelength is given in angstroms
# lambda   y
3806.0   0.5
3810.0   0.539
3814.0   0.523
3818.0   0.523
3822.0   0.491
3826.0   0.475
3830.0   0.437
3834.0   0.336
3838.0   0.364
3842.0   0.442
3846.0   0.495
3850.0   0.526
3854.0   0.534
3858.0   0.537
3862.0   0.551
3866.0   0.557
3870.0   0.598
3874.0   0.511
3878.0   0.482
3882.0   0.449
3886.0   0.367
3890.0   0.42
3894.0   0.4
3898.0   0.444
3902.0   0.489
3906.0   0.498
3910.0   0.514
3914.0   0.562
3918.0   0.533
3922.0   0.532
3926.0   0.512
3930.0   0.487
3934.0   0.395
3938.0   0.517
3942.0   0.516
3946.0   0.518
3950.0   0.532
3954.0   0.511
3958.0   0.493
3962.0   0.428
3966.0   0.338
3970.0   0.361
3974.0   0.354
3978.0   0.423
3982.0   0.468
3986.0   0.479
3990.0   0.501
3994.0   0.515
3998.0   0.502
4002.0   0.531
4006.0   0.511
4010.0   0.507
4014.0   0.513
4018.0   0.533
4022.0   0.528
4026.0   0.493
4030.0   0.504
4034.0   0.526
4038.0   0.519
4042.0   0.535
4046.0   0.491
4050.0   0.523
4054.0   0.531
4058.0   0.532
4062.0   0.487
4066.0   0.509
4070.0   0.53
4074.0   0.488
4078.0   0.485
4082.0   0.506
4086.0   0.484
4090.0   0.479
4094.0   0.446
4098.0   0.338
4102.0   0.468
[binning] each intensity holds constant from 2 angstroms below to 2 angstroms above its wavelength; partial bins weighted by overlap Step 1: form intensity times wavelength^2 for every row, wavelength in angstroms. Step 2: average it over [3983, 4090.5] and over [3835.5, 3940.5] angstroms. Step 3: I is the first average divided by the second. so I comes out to 1.1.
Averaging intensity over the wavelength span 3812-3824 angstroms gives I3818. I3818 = 0.512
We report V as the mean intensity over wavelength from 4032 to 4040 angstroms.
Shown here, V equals 0.522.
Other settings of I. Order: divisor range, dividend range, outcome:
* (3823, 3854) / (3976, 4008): 1.19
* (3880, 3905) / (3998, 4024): 1.28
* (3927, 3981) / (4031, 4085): 1.19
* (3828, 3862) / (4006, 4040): 1.21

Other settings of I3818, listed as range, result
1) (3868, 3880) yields 0.53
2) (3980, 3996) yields 0.491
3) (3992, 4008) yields 0.515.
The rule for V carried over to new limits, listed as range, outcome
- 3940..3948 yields 0.517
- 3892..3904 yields 0.444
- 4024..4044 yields 0.515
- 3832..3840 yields 0.35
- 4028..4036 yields 0.515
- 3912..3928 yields 0.535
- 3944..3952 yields 0.525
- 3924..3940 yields 0.478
